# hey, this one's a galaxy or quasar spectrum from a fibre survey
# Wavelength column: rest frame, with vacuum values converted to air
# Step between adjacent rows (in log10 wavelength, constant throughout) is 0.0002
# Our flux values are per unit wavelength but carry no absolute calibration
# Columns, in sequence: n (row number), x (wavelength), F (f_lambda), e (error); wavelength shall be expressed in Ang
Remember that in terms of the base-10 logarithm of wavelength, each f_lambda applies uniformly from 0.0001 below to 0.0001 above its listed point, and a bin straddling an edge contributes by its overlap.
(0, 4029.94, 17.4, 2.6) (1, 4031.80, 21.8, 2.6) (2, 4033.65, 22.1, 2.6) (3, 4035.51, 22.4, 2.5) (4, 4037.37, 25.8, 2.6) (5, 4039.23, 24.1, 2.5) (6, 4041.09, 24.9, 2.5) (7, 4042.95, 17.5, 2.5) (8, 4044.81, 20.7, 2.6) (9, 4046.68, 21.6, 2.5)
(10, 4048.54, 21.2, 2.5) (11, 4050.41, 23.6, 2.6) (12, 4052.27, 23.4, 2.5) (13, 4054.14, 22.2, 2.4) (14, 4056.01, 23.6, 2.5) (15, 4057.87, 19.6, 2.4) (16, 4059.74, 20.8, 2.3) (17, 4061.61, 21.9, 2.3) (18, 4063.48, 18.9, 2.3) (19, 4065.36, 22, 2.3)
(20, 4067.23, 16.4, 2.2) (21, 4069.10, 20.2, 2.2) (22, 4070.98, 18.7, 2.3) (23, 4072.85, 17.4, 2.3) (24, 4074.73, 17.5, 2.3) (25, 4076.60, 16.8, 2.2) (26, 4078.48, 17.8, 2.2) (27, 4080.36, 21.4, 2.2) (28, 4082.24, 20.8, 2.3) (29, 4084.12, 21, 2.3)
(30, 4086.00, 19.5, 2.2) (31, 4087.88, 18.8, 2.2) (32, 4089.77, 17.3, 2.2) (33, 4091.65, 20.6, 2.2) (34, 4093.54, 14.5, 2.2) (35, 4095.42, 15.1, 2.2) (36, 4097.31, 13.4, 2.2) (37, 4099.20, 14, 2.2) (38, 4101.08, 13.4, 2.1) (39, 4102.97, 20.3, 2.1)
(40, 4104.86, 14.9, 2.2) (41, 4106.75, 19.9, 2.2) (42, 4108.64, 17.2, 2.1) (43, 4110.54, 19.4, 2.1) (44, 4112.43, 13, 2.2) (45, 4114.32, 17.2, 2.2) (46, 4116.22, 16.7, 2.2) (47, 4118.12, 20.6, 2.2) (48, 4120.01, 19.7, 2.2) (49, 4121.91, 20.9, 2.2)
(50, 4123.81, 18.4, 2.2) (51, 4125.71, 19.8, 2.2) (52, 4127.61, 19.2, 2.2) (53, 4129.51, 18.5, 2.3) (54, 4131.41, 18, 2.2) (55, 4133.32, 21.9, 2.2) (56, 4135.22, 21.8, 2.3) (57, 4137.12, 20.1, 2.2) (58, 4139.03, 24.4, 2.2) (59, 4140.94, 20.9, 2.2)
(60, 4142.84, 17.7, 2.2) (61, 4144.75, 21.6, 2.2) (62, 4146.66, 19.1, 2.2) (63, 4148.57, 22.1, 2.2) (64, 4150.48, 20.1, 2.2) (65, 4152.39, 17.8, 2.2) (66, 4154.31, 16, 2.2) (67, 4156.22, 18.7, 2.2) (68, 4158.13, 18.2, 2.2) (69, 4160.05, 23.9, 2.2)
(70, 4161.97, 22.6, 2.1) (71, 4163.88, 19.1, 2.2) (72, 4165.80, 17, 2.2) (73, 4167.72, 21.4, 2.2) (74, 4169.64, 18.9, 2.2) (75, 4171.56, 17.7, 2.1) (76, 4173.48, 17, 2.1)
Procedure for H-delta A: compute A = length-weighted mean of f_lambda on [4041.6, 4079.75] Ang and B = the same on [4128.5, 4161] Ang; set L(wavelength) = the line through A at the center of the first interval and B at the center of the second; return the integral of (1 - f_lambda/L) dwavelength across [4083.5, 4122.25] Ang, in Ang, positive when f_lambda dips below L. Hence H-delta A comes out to 5.18 Ang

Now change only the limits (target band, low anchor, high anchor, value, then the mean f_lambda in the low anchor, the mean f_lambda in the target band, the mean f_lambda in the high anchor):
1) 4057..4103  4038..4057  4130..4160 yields 7.0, 22.3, 18.3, 20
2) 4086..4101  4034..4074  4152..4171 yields 3.1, 21.3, 16.3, 19.4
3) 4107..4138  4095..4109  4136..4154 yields -1.5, 16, 18.9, 20.3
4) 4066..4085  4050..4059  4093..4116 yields 0.8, 22.4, 18.8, 16.1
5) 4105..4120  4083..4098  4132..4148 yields 1.1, 17.6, 17.7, 20.9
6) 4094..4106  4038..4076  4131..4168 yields 3.1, 20.8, 15.2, 20.1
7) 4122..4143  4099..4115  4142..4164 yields -2.0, 16.7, 20.2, 19.8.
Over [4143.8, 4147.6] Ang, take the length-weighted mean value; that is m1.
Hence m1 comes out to 20.3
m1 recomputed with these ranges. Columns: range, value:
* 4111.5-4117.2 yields 15.7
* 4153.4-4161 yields 19.2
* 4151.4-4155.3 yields 16.9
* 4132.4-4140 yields 22.1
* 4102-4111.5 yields 18.3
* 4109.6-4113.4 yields 16.2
